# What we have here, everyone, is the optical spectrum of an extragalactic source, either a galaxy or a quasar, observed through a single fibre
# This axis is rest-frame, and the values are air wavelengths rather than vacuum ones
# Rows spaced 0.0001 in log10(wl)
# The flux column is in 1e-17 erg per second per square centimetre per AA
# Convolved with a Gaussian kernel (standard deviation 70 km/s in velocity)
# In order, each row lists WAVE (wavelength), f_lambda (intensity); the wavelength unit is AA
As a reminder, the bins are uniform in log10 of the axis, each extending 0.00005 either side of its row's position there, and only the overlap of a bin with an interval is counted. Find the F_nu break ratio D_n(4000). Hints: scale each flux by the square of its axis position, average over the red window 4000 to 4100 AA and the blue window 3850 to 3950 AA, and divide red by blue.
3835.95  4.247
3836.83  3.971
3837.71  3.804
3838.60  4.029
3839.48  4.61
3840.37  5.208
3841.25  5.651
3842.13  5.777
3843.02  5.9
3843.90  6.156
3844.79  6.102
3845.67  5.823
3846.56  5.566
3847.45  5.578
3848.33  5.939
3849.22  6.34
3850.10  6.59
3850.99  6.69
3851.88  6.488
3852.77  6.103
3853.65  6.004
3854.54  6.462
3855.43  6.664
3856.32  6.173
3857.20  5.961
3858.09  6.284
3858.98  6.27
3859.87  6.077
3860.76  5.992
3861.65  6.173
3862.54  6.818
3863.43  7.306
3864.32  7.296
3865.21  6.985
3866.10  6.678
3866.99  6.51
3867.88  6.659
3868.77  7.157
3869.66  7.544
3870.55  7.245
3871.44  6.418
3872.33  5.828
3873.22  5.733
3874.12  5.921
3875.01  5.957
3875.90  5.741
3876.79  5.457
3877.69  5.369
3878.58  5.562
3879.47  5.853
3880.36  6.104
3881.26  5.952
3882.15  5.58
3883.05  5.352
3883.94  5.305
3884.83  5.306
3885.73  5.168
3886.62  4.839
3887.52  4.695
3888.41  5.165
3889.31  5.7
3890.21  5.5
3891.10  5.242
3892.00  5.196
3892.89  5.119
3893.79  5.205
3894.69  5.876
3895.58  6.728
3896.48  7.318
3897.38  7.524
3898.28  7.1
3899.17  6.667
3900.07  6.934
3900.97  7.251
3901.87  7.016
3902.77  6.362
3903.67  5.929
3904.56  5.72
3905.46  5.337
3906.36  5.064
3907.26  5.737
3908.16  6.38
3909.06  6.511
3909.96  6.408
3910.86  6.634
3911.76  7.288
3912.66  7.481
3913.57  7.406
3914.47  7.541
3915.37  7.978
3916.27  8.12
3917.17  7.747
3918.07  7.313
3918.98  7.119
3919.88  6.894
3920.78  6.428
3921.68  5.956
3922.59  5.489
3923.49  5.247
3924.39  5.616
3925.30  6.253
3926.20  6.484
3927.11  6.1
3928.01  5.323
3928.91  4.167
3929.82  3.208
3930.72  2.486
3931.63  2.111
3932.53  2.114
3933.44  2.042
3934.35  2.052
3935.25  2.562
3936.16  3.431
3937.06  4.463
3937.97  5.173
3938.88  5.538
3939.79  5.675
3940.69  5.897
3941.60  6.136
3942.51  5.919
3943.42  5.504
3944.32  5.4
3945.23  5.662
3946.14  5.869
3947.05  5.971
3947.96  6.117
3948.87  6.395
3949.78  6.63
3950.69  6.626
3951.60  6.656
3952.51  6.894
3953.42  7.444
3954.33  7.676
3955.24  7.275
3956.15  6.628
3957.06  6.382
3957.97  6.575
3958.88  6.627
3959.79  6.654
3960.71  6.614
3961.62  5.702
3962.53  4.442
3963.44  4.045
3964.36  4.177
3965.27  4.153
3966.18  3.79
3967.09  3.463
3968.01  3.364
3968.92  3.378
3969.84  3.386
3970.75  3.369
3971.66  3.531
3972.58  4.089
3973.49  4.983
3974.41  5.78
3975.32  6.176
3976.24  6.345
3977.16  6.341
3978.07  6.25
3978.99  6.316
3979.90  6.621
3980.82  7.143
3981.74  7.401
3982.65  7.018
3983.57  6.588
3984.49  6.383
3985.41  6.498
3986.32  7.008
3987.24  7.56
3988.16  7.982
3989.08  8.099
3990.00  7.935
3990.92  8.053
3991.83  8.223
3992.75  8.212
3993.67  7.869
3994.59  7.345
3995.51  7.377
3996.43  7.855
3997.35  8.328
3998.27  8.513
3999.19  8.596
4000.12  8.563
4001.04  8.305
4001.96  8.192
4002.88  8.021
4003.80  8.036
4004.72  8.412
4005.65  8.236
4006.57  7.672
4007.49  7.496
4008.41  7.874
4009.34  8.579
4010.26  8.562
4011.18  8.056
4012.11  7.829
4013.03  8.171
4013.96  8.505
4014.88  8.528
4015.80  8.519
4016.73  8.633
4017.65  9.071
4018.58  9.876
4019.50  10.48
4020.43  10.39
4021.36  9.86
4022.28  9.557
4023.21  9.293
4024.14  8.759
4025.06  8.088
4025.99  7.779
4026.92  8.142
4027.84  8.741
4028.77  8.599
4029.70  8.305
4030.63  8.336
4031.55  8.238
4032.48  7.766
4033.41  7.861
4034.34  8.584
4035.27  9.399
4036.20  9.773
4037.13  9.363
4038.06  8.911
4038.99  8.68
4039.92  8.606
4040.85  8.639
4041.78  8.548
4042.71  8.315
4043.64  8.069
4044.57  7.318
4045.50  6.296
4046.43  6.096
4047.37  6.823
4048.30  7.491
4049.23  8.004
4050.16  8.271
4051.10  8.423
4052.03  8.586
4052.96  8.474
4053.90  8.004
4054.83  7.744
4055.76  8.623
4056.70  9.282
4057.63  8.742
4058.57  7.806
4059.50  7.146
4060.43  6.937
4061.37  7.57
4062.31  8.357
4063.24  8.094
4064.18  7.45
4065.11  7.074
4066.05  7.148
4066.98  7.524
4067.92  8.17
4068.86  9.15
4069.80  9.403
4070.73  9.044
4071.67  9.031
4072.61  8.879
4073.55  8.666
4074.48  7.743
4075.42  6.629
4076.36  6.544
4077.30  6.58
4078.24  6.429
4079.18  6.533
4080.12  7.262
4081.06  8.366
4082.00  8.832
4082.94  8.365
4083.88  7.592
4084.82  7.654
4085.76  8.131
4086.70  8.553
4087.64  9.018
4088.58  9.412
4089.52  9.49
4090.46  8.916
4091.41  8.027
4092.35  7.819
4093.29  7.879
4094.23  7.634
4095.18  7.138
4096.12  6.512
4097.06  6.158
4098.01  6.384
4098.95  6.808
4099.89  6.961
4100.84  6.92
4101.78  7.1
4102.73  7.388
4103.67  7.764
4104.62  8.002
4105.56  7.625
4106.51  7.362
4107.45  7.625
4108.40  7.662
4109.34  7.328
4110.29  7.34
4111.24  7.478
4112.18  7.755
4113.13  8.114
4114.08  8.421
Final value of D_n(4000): 1.49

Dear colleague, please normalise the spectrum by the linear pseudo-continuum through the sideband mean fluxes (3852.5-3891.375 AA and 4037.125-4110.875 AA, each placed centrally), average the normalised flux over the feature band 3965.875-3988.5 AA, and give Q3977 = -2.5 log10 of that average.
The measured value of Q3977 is 0.24 mag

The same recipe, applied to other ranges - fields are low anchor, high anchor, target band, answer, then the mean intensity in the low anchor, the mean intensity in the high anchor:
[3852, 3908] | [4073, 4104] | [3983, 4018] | -0.15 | 6.1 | 7.62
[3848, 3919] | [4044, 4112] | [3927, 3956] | 0.29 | 6.3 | 7.76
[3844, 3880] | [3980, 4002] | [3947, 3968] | 0.23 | 6.28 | 7.68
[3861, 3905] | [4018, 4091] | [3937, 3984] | 0.23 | 6.12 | 8.26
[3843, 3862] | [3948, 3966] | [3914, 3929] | -0.06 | 6.16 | 6.15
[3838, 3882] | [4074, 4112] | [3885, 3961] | 0.11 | 6.13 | 7.58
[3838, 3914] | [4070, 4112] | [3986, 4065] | -0.15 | 6.1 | 7.71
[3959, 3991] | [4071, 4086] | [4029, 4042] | -0.25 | 5.72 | 7.71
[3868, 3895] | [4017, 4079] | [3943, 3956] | 0.05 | 5.71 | 8.26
